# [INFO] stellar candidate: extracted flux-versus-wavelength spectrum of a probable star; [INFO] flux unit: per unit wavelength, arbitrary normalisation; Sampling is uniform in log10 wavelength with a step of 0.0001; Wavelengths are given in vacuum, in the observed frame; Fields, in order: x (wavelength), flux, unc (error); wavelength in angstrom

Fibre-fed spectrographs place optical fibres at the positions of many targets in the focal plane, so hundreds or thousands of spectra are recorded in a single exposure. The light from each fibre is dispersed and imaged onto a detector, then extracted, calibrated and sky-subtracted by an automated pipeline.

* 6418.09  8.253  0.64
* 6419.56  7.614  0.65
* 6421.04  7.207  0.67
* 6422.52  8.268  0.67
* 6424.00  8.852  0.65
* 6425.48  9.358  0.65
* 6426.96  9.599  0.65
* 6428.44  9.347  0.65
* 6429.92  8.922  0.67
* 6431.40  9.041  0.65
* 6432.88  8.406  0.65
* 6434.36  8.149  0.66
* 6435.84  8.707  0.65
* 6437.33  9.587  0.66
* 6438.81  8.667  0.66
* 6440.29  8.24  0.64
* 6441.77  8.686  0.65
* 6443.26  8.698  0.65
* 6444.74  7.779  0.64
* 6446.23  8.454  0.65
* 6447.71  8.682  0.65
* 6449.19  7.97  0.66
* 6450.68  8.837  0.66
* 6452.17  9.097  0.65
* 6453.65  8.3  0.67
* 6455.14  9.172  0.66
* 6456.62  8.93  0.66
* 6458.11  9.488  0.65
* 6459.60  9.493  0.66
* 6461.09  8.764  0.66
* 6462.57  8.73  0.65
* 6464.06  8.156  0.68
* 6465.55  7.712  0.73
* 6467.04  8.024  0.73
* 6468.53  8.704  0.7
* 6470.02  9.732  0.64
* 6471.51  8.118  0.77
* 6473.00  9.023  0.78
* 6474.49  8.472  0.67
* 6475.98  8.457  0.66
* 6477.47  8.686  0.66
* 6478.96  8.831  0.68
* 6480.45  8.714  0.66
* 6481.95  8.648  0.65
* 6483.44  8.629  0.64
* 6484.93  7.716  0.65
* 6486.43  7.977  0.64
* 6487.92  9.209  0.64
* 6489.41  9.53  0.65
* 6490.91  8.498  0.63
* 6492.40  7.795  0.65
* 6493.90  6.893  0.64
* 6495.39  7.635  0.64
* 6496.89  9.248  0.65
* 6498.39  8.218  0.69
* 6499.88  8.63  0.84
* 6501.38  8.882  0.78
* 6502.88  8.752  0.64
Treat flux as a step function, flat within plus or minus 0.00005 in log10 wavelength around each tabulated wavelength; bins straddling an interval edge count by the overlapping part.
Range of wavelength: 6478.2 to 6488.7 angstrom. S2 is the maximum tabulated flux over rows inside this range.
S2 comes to 9.209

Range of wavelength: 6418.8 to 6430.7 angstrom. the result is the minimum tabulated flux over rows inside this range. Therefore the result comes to 7.207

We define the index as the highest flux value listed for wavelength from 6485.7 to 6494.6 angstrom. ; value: 9.53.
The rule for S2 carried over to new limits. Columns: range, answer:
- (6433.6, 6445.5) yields 9.587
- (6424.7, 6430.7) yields 9.599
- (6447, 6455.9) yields 9.172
